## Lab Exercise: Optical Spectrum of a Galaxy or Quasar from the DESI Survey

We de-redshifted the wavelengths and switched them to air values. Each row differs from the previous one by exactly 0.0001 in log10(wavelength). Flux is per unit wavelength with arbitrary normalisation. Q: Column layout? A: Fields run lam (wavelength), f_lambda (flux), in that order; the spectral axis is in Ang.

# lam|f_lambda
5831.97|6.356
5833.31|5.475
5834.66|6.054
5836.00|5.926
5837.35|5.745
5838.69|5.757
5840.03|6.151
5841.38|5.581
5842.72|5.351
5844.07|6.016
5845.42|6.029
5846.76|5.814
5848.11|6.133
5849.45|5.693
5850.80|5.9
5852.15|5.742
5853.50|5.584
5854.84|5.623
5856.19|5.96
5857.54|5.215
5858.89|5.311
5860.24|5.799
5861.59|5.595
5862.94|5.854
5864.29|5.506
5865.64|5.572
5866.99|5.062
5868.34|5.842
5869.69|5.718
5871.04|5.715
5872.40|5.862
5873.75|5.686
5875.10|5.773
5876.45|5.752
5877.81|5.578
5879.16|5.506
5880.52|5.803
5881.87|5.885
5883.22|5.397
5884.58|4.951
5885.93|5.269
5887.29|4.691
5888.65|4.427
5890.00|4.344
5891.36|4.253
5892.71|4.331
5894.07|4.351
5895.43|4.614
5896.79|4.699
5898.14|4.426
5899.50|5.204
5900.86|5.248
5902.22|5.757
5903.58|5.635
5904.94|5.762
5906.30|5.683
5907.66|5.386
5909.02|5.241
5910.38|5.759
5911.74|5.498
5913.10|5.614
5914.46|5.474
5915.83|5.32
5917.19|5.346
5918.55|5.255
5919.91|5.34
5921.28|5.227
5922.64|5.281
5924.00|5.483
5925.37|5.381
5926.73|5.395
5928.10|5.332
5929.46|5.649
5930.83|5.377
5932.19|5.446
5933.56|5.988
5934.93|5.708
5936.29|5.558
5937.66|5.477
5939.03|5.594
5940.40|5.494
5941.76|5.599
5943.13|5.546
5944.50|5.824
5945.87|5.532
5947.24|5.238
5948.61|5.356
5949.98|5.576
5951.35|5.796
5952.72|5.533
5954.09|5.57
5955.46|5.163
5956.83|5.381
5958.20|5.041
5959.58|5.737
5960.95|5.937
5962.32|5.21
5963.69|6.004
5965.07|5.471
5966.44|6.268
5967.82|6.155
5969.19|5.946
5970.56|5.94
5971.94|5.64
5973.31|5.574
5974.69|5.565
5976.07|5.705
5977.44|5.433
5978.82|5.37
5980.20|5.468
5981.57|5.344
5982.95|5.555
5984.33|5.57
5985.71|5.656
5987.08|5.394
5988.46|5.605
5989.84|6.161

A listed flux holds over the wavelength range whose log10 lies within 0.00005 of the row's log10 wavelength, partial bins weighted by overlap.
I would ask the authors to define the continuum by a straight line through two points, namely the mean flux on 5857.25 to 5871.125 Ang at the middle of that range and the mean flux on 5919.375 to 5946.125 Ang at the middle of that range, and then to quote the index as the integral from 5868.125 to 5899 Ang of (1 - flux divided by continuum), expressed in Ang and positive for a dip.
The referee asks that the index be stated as 2.2 Ang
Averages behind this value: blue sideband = 5.57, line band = 5.16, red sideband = 5.51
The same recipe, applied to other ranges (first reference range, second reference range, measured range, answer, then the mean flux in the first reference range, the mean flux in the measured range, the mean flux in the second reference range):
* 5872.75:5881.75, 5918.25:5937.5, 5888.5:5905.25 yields 2.3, 5.7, 4.84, 5.46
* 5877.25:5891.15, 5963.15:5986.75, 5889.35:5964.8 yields 0.5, 5.15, 5.36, 5.68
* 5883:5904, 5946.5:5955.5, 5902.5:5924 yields -1.7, 4.83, 5.46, 5.48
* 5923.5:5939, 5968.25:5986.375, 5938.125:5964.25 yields 0.1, 5.53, 5.53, 5.61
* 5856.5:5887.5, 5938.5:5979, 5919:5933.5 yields 0.5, 5.55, 5.41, 5.61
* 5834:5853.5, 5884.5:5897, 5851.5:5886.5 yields -3.1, 5.84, 5.6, 4.57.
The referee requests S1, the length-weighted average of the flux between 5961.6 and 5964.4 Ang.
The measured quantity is 5.61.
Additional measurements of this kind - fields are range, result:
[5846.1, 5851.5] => 5.88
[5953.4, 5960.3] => 5.38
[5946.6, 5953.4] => 5.5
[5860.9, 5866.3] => 5.63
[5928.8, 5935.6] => 5.63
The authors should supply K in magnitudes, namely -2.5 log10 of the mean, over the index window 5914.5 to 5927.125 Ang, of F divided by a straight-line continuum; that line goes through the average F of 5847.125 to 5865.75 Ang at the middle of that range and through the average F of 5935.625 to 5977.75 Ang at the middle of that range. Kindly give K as 0.06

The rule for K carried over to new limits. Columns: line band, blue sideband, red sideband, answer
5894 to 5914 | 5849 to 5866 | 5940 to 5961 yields 0.06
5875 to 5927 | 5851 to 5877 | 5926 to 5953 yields 0.07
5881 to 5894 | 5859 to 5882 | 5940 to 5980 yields 0.17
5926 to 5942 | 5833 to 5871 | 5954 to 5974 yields 0.03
